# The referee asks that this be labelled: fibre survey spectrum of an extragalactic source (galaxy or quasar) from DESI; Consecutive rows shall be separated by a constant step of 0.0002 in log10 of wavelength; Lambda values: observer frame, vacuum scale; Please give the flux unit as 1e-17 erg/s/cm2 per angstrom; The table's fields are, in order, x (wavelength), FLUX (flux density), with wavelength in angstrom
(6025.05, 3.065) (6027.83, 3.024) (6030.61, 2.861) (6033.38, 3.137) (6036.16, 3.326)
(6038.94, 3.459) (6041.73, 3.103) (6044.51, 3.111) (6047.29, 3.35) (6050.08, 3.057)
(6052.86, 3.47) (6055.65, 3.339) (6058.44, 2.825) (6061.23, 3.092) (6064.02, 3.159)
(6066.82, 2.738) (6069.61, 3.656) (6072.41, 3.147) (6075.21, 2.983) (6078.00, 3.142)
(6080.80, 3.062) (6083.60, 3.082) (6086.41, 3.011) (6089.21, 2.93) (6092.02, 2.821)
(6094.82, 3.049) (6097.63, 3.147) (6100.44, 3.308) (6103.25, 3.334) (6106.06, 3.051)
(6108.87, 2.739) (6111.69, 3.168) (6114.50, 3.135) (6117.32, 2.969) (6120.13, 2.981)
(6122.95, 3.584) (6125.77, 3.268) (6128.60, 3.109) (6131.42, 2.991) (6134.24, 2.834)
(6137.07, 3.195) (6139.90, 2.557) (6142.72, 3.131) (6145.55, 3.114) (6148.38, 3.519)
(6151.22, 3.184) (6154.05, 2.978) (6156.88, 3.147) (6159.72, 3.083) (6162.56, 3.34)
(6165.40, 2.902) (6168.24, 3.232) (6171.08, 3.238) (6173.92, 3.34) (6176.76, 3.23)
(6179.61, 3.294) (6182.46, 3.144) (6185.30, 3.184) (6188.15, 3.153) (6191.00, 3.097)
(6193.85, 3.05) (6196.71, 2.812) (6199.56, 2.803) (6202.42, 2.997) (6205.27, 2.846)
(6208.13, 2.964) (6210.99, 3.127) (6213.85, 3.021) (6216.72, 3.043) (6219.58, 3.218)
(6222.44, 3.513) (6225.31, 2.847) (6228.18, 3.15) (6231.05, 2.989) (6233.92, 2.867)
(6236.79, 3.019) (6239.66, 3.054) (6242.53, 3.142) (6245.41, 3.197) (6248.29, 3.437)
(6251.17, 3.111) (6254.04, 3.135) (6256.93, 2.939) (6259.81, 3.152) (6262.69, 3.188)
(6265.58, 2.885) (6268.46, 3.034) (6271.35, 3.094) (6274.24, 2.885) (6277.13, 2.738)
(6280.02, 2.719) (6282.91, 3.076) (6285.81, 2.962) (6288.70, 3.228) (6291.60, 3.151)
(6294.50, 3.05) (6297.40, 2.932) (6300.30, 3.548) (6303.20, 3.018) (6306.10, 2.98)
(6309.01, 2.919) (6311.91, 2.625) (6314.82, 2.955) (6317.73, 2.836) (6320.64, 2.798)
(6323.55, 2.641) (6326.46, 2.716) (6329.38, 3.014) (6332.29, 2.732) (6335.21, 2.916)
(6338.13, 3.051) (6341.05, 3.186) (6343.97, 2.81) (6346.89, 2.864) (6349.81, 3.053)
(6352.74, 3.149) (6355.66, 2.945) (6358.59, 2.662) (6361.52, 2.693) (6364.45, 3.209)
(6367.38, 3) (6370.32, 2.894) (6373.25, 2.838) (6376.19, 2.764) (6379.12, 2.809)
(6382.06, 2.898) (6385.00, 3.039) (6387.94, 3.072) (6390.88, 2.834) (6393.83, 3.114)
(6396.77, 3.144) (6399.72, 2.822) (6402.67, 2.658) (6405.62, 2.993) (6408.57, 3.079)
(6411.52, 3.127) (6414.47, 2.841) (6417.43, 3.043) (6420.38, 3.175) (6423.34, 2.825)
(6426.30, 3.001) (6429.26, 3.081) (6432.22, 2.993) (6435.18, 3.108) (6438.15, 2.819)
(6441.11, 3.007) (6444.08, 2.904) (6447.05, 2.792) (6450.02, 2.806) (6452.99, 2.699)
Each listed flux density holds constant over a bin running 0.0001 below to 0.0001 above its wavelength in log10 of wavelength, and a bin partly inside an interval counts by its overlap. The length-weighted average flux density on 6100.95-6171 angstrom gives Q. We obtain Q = 3.11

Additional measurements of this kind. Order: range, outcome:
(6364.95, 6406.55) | 2.93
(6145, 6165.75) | 3.17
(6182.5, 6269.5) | 3.07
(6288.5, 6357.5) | 2.96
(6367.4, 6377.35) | 2.86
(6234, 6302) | 3.07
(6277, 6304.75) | 3.06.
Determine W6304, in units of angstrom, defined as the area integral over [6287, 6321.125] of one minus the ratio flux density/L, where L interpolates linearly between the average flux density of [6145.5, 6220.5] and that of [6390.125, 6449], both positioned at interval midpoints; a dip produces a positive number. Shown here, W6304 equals 0.3 angstrom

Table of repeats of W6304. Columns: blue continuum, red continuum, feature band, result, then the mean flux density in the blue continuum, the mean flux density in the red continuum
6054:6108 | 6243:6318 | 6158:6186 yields -1.19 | 3.1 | 3.03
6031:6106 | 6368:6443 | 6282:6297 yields -0.30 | 3.14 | 2.96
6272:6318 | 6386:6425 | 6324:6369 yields 0.82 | 2.98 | 2.98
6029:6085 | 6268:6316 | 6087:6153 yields 0.44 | 3.15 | 2.99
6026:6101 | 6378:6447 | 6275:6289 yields 0.50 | 3.12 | 2.97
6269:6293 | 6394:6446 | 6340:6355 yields -0.11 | 2.98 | 2.98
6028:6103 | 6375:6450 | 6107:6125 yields 0.02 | 3.13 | 2.96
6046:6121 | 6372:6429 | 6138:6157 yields -0.10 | 3.1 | 2.95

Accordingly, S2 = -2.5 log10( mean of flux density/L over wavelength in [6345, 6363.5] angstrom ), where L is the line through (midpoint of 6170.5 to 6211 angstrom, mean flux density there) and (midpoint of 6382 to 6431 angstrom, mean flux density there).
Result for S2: 0.04 mag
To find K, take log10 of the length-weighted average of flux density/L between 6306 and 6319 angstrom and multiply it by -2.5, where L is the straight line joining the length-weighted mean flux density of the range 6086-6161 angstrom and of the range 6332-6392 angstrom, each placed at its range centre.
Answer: 0.04 mag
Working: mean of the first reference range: 3.09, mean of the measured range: 2.85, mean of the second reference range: 2.93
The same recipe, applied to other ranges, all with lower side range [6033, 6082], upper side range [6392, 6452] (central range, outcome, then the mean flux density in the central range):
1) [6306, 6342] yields 0.057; 2.87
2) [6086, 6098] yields 0.063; 2.98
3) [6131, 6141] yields 0.085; 2.89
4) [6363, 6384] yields 0.027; 2.92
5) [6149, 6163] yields -0.012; 3.15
